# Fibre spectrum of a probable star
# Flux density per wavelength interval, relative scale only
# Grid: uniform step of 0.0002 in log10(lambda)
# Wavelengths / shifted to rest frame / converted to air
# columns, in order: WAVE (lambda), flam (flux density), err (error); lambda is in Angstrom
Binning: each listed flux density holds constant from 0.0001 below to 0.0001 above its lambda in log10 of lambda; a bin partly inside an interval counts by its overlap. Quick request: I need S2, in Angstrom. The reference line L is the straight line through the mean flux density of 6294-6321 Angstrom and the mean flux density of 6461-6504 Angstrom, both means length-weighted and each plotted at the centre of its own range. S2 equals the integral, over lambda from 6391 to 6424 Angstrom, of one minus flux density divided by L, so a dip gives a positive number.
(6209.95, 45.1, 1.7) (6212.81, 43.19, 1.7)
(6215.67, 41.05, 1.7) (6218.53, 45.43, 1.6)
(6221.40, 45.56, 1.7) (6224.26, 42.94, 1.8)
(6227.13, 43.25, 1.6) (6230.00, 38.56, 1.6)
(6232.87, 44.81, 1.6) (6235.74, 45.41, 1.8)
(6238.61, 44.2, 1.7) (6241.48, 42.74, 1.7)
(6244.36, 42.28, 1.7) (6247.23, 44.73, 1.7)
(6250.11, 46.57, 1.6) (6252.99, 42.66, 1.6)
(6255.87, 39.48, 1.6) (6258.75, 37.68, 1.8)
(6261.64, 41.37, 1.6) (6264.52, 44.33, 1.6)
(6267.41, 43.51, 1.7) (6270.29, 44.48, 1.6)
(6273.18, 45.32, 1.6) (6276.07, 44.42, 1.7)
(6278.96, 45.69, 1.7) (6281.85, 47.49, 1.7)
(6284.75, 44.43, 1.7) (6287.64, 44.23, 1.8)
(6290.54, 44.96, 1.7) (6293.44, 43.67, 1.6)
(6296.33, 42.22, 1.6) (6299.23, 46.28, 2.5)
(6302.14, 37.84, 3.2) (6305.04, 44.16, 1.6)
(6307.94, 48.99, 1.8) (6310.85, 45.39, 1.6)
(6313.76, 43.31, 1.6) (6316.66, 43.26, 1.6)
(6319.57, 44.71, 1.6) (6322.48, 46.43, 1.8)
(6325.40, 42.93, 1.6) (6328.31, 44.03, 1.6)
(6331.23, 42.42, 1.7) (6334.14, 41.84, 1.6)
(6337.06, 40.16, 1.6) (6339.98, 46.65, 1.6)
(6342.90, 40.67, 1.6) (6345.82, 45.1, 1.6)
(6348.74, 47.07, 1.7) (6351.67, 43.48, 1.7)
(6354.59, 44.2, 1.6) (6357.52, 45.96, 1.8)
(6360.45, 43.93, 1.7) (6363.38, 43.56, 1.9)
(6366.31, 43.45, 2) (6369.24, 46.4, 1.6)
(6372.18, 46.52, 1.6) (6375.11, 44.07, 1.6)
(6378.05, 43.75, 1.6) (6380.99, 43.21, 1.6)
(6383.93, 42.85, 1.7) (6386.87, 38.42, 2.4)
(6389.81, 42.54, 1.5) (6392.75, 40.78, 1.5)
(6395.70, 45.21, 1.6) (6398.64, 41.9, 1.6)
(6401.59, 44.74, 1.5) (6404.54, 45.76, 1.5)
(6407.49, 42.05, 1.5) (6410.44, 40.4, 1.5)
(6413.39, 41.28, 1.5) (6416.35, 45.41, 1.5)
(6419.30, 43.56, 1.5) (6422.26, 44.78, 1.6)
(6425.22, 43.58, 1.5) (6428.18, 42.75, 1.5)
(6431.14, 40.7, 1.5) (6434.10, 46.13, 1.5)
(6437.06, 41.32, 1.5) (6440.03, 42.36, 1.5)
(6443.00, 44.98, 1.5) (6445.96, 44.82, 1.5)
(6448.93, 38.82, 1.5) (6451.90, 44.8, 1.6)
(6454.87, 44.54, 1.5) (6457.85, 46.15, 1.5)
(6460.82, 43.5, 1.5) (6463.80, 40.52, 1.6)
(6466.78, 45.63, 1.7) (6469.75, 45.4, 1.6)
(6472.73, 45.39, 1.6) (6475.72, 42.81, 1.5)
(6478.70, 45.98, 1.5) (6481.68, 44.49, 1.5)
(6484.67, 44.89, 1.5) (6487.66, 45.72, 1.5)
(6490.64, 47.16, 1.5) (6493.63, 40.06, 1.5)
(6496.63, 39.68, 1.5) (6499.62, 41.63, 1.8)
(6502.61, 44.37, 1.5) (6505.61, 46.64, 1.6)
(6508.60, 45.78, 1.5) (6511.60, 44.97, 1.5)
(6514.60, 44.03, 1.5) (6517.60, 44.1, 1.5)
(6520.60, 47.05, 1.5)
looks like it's 0.5 Angstrom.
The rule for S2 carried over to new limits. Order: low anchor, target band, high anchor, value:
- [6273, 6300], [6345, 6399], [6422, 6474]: 0.45 Angstrom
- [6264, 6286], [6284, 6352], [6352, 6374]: 1.45 Angstrom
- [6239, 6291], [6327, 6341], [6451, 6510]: 0.31 Angstrom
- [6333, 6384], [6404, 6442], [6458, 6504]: 0.81 Angstrom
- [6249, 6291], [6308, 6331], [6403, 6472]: -0.44 Angstrom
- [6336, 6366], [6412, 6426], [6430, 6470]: -0.01 Angstrom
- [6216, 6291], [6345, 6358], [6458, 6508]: -0.37 Angstrom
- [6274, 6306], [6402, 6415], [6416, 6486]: 0.40 Angstrom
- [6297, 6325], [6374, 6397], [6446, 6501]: 0.79 Angstrom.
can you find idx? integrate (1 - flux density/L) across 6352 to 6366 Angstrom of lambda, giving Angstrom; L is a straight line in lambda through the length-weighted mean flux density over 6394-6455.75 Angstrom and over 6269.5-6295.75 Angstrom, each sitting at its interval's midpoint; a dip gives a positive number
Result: -0.1 Angstrom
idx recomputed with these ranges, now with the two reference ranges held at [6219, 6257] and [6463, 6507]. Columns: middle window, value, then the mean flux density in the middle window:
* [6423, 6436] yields 0.2 Angstrom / 43.3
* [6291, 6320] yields -0.3 Angstrom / 44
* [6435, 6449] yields 0.3 Angstrom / 43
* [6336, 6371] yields -0.5 Angstrom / 44.3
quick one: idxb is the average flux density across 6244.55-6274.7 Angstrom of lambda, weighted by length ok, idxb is 43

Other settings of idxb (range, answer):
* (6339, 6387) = 44.2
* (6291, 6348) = 43.8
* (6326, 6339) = 42.3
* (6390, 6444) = 43.2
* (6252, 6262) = 40.1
